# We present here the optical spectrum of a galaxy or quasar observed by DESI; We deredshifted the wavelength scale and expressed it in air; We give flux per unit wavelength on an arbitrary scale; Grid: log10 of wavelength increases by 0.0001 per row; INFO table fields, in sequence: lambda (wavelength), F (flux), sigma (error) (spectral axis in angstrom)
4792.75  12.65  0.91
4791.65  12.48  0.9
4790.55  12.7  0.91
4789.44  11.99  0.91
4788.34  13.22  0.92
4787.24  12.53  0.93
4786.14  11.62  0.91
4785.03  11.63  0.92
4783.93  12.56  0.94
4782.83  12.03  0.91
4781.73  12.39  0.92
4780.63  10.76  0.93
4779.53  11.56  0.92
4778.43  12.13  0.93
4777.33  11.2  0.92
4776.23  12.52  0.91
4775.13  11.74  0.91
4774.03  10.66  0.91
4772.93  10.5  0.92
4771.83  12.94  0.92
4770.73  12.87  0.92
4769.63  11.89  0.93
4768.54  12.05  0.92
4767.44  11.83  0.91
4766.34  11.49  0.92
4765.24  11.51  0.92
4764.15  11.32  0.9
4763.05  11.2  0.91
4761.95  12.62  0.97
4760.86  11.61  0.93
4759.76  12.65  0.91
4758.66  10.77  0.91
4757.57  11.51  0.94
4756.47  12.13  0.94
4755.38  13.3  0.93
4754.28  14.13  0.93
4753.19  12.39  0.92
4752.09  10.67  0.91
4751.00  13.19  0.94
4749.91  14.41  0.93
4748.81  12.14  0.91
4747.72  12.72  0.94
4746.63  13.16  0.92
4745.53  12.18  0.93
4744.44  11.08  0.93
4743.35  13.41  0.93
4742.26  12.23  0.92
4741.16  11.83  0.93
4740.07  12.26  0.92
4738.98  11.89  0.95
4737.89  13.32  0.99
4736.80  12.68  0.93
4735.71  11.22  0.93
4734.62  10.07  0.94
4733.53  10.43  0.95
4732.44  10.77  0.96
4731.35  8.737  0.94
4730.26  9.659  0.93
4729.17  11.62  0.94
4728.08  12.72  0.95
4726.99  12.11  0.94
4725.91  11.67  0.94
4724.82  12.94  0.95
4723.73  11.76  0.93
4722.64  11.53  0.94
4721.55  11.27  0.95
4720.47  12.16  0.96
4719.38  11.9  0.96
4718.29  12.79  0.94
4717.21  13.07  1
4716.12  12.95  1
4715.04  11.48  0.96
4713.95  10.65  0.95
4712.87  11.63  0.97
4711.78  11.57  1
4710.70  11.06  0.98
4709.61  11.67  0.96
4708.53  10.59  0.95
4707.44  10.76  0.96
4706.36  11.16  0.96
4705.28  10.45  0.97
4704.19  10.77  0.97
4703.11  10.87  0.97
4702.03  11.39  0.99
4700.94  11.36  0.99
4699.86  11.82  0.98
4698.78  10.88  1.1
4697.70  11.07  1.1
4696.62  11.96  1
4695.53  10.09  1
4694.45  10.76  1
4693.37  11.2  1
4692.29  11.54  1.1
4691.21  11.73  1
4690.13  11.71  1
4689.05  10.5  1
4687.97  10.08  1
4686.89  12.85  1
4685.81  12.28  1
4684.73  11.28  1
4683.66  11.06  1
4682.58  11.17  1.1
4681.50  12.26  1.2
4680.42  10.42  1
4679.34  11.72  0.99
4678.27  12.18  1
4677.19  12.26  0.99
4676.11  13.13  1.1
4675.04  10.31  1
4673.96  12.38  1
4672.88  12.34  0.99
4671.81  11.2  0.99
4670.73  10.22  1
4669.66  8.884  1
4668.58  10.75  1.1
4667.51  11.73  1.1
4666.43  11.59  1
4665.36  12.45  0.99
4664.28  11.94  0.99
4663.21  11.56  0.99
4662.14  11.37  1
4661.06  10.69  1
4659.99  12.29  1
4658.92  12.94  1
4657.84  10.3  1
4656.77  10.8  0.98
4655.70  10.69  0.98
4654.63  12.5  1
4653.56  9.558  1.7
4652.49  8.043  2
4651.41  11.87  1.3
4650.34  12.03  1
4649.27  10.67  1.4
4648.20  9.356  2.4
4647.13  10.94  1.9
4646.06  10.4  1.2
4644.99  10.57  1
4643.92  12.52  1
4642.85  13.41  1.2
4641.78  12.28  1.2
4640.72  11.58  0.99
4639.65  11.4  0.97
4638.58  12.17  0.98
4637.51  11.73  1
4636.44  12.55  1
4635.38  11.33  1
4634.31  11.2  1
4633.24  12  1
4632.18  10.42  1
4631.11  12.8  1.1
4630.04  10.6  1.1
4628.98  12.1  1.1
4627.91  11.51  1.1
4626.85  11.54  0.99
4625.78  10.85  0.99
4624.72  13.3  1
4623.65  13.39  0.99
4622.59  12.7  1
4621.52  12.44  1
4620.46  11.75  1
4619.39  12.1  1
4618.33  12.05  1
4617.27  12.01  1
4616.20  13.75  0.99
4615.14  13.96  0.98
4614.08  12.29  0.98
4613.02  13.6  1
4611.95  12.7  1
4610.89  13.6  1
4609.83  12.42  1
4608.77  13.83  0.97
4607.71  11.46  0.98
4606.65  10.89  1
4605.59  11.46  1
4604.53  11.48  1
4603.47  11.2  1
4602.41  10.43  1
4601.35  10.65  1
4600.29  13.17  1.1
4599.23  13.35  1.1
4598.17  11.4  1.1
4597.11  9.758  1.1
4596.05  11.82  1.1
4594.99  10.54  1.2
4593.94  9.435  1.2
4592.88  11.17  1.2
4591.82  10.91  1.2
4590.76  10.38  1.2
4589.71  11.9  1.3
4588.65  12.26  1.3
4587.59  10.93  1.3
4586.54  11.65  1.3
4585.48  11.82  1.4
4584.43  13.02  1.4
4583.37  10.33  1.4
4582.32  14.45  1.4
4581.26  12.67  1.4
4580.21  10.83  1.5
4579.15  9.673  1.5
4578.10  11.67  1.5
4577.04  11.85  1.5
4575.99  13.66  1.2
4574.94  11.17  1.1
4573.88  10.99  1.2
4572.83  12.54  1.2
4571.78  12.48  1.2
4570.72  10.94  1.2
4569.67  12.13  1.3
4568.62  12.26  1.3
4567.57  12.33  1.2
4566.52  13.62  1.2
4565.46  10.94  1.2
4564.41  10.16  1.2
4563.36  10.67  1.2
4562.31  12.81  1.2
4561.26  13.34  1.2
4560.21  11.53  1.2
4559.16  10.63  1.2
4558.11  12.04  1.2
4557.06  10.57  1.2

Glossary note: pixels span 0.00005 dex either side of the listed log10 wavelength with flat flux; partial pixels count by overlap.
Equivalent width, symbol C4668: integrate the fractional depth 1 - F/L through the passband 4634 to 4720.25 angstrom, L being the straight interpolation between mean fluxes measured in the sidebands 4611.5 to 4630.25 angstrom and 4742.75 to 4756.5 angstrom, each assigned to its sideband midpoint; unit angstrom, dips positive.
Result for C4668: 7.89 angstrom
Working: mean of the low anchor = 12.4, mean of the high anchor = 12.7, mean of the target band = 11.4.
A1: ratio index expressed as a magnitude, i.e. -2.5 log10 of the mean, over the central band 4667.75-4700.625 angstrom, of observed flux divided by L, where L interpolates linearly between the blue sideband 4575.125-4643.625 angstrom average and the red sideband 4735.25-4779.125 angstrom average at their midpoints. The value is 0.06 mag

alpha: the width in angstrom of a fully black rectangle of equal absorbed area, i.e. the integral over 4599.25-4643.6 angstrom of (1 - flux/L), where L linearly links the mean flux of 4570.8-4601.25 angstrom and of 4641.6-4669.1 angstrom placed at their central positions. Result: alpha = -2.6 angstrom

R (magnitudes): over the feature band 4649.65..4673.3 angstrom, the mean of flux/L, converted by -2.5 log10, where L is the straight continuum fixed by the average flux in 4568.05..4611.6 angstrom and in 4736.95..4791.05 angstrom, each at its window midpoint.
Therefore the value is 0.07 mag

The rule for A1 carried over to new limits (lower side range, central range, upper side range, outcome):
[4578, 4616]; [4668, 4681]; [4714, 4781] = 0.049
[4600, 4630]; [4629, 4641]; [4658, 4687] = 0.032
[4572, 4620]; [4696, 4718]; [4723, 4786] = 0.048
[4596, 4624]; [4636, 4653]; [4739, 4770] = 0.080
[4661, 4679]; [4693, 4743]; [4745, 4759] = 0.060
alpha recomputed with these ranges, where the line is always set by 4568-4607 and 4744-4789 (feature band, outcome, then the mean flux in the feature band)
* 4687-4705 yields 1.1 angstrom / 11.1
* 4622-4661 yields 0.7 angstrom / 11.5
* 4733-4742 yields 0.2 angstrom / 11.7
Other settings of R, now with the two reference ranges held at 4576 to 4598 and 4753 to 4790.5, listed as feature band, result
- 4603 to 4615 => -0.08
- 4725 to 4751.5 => 0.00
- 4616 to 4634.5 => -0.04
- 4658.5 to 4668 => -0.02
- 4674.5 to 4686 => 0.01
